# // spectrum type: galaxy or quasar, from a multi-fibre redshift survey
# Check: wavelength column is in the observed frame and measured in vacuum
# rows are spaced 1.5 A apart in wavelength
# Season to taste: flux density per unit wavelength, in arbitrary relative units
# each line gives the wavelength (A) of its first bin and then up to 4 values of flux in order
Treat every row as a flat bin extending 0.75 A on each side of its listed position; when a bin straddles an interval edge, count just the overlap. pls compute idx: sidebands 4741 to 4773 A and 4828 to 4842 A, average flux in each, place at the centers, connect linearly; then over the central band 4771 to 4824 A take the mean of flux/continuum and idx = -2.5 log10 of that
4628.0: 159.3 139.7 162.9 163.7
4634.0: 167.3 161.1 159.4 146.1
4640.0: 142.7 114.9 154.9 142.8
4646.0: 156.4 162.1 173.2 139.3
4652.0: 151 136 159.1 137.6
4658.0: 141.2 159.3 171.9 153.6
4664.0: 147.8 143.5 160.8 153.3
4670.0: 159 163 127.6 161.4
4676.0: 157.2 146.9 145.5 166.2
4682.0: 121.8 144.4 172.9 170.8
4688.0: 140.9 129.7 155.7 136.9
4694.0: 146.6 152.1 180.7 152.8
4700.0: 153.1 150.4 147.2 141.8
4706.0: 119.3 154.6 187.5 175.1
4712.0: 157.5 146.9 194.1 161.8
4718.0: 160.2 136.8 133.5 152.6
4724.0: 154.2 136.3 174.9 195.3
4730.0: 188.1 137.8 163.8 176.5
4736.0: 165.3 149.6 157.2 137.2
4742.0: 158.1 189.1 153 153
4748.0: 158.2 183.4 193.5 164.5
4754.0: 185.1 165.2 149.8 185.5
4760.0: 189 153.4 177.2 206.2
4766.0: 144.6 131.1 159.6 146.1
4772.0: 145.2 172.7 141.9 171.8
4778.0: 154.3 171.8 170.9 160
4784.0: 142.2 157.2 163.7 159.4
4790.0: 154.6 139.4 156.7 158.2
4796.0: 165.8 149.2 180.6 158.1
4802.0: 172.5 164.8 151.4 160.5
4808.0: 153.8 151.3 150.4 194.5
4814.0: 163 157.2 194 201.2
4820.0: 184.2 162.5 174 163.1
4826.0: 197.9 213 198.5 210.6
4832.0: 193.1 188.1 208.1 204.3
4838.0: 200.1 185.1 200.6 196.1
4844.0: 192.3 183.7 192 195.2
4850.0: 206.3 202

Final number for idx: 0.126 mag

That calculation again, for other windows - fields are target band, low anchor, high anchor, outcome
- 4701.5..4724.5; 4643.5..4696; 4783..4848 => 0.02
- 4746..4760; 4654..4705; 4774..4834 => -0.07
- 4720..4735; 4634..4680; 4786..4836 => 0.00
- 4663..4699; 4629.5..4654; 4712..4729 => 0.02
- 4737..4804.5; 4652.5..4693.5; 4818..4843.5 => 0.09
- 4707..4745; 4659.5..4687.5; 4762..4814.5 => -0.03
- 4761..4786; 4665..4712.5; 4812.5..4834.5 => 0.09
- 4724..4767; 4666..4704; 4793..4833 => -0.03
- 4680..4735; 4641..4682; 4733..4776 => 0.01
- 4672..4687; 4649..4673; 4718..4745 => 0.02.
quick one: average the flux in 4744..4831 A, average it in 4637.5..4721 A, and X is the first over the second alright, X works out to 1.10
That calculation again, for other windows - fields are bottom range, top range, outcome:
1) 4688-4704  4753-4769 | 1.12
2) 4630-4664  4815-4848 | 1.25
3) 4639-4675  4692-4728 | 1.03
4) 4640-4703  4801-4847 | 1.21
